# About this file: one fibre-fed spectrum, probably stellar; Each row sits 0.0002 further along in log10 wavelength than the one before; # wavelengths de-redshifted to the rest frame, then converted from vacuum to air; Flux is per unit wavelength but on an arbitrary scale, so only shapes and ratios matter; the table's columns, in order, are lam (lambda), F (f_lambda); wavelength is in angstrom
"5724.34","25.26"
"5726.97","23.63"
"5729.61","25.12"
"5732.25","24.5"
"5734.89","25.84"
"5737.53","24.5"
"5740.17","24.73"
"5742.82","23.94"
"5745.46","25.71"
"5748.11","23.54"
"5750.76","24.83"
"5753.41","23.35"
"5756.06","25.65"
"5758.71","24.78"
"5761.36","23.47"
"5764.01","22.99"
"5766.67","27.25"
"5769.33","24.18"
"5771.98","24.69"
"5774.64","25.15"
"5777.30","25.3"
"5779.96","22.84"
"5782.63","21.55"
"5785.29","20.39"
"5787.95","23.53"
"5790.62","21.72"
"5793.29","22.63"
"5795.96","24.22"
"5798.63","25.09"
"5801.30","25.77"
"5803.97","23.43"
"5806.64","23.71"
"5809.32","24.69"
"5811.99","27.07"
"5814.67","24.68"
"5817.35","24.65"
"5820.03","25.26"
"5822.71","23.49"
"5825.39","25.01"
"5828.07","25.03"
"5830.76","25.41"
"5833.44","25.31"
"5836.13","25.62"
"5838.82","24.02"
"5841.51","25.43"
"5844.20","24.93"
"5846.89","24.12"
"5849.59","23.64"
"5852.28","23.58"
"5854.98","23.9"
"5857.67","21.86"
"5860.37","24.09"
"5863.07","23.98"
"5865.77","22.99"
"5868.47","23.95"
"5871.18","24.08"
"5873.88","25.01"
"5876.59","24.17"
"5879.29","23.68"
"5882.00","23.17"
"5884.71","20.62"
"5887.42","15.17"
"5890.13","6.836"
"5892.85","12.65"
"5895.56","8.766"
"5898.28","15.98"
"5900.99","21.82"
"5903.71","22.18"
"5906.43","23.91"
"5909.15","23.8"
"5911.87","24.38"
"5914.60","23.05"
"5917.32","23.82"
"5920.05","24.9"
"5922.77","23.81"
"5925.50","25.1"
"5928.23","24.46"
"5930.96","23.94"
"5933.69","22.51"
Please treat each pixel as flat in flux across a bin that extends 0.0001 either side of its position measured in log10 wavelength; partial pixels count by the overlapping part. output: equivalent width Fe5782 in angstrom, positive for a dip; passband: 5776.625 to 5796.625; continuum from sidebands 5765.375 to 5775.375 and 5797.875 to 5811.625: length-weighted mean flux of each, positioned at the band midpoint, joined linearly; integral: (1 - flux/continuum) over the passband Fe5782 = 1.9 angstrom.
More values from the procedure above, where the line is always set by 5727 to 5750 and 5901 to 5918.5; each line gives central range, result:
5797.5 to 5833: -1.2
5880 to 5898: 6.6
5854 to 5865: 0.2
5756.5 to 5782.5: 0.0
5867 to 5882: -0.3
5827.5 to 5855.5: -0.9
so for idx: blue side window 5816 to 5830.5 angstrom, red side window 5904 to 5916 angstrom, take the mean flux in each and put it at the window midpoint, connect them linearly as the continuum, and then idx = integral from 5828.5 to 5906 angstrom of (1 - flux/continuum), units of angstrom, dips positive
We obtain 7.96 angstrom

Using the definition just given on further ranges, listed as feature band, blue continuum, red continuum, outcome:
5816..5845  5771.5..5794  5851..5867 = -2.1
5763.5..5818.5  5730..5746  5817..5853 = 1.5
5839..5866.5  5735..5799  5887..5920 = -4.1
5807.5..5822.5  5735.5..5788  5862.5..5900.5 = -2.1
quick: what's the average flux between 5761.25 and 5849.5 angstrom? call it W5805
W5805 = 24.3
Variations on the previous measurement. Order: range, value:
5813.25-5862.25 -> 24.4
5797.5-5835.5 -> 24.9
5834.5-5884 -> 24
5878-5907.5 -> 17.6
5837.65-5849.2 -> 24.5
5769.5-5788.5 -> 23.4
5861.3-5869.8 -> 23.7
